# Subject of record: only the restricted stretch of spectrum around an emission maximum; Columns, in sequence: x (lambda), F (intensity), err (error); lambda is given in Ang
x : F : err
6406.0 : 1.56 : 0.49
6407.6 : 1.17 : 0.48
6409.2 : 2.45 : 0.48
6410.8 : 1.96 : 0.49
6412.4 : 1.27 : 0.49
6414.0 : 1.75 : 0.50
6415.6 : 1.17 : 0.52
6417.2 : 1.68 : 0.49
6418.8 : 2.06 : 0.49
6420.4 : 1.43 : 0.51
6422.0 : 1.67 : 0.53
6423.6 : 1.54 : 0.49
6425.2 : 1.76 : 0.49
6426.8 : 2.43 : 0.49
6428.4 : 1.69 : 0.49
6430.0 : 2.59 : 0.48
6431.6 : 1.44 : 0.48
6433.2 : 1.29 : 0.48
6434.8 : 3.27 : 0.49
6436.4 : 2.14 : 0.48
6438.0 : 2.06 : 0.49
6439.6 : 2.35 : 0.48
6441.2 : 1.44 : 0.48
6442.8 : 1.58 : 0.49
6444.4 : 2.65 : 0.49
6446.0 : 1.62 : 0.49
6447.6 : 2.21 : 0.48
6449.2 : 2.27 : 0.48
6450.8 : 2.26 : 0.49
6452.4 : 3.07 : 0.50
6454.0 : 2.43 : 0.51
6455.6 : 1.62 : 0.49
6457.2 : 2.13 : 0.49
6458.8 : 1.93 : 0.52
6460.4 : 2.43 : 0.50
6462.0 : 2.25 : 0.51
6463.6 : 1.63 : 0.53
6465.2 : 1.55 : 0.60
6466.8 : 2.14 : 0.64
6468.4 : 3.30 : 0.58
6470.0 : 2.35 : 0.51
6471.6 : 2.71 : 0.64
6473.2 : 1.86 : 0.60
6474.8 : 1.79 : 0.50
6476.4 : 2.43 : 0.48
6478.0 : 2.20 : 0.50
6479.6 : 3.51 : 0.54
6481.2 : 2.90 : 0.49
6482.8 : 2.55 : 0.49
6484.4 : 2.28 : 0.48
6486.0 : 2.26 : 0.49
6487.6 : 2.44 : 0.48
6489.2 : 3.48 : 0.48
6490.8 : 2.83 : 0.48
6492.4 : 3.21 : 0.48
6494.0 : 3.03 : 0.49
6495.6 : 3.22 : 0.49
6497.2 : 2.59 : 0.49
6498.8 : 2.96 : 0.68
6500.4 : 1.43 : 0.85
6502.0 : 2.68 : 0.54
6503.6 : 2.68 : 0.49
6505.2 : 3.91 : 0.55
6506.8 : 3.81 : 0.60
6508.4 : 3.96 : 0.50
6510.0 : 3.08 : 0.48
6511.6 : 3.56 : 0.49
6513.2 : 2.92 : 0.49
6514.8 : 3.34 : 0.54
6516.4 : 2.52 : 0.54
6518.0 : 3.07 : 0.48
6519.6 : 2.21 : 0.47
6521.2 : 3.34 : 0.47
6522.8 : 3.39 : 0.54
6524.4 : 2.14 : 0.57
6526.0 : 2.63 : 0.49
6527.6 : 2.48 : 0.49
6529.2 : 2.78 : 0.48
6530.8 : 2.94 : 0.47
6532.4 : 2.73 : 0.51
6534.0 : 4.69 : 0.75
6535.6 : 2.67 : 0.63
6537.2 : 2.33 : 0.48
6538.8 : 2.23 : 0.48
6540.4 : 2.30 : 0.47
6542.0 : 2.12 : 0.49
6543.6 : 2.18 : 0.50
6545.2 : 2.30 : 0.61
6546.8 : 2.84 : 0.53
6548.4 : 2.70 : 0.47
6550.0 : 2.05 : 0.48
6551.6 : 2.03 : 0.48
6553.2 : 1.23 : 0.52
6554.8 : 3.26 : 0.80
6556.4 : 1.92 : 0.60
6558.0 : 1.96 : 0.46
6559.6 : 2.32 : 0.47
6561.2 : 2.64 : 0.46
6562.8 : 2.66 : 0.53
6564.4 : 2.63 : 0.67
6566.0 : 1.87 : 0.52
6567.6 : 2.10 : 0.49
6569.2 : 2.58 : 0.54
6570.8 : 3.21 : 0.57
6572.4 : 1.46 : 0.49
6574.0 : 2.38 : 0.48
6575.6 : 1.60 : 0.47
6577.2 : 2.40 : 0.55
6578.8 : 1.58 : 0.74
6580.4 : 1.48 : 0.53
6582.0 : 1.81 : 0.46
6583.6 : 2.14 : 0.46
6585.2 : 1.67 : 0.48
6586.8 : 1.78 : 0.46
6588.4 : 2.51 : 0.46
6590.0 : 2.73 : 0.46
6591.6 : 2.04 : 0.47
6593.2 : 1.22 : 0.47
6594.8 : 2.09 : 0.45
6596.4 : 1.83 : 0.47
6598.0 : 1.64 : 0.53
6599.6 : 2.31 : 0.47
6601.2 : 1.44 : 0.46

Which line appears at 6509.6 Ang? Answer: C III] 1909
